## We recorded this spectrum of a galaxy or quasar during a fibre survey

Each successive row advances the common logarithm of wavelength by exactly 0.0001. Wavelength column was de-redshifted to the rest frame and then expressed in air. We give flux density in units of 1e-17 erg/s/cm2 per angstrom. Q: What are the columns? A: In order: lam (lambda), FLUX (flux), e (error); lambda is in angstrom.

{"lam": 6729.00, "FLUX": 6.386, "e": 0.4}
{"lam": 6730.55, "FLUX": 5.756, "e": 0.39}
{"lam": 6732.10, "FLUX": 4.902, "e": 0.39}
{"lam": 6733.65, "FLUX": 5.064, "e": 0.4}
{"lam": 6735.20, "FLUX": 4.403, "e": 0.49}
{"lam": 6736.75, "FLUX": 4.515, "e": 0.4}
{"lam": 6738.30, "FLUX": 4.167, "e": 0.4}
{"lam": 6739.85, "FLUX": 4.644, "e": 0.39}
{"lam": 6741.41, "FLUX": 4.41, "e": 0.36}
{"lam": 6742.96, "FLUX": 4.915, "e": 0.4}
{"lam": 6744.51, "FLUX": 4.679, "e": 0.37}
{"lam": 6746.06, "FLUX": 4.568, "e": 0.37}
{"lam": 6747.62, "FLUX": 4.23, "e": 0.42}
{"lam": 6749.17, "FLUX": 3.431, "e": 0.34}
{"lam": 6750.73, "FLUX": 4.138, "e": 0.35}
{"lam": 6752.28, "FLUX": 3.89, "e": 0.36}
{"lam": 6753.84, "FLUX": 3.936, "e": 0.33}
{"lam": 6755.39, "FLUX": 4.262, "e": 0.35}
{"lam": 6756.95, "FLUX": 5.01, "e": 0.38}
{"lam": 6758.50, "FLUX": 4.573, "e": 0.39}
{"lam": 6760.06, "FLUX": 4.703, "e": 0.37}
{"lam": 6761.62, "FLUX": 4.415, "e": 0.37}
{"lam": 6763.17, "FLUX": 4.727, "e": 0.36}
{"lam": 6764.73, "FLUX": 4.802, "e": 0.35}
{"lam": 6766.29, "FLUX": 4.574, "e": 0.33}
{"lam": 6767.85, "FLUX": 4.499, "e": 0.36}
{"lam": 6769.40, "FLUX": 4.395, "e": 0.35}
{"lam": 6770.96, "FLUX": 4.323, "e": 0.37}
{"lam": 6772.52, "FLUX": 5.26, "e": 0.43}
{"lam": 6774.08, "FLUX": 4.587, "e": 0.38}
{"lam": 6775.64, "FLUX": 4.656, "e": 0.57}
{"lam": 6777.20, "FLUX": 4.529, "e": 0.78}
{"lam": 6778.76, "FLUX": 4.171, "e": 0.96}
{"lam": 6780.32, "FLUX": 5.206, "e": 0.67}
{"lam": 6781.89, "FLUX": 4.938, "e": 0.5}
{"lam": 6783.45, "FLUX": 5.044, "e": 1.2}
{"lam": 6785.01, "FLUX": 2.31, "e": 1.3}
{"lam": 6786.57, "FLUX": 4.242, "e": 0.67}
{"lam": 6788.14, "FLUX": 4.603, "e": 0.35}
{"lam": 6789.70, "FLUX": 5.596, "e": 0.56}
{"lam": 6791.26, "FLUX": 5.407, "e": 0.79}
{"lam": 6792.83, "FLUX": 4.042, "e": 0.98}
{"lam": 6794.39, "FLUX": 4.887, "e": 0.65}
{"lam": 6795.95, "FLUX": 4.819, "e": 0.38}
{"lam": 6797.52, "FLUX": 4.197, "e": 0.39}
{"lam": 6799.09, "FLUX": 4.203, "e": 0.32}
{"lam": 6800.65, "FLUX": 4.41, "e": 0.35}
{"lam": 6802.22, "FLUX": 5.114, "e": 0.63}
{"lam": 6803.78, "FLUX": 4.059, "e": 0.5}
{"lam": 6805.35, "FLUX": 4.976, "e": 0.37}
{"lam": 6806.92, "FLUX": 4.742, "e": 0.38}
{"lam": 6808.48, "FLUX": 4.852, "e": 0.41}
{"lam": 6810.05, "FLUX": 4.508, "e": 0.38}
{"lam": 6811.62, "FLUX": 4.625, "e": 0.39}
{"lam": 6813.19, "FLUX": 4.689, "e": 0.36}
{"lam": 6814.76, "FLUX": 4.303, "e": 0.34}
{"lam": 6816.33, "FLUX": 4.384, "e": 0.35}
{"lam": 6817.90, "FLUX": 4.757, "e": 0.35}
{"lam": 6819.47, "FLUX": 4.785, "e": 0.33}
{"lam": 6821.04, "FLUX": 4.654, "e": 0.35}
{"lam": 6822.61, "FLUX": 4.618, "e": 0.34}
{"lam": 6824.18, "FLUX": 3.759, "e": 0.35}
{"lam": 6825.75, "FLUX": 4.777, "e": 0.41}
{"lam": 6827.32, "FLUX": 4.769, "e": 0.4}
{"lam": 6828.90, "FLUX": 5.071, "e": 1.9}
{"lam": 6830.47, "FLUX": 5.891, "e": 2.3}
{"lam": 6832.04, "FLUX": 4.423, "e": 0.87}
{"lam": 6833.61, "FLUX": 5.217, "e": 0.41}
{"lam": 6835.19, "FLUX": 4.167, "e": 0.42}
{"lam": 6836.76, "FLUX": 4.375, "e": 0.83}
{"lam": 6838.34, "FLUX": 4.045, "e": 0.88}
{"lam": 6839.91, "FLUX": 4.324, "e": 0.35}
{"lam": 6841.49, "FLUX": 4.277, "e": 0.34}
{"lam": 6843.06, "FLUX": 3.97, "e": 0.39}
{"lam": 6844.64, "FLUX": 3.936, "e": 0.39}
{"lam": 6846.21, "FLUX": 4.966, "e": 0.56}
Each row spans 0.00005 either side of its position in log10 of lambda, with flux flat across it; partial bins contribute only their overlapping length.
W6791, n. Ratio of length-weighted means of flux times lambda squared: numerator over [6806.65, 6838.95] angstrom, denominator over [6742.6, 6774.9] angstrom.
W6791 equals 1.06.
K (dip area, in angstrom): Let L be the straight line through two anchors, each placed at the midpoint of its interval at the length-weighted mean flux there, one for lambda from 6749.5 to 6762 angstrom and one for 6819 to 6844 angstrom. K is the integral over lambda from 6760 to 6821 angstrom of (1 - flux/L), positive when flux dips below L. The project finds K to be -2.2 angstrom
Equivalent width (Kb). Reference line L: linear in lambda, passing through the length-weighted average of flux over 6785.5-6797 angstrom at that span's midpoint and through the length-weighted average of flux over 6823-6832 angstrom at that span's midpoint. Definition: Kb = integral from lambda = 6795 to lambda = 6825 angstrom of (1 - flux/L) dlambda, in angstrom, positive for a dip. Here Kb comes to 1.4 angstrom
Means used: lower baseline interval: 4.72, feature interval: 4.55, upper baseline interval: 4.81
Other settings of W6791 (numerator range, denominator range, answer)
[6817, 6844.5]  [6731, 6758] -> 1.05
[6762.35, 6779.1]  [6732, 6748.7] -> 1.02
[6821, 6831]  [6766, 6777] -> 1.05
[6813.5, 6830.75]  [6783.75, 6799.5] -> 1.06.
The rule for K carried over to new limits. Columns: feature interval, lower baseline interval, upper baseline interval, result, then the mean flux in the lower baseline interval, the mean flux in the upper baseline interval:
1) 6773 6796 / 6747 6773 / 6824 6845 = -0.8 angstrom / 4.41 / 4.53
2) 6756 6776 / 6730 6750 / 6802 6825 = -0.3 angstrom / 4.58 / 4.58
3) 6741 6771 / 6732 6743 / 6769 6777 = 1.3 angstrom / 4.59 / 4.65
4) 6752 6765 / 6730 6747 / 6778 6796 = 0.5 angstrom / 4.71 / 4.6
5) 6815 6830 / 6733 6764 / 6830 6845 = -0.6 angstrom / 4.43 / 4.45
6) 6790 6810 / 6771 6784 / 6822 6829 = 0.0 angstrom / 4.77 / 4.55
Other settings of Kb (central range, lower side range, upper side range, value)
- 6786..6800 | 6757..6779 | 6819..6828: -0.3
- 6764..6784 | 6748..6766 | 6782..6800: -1.2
